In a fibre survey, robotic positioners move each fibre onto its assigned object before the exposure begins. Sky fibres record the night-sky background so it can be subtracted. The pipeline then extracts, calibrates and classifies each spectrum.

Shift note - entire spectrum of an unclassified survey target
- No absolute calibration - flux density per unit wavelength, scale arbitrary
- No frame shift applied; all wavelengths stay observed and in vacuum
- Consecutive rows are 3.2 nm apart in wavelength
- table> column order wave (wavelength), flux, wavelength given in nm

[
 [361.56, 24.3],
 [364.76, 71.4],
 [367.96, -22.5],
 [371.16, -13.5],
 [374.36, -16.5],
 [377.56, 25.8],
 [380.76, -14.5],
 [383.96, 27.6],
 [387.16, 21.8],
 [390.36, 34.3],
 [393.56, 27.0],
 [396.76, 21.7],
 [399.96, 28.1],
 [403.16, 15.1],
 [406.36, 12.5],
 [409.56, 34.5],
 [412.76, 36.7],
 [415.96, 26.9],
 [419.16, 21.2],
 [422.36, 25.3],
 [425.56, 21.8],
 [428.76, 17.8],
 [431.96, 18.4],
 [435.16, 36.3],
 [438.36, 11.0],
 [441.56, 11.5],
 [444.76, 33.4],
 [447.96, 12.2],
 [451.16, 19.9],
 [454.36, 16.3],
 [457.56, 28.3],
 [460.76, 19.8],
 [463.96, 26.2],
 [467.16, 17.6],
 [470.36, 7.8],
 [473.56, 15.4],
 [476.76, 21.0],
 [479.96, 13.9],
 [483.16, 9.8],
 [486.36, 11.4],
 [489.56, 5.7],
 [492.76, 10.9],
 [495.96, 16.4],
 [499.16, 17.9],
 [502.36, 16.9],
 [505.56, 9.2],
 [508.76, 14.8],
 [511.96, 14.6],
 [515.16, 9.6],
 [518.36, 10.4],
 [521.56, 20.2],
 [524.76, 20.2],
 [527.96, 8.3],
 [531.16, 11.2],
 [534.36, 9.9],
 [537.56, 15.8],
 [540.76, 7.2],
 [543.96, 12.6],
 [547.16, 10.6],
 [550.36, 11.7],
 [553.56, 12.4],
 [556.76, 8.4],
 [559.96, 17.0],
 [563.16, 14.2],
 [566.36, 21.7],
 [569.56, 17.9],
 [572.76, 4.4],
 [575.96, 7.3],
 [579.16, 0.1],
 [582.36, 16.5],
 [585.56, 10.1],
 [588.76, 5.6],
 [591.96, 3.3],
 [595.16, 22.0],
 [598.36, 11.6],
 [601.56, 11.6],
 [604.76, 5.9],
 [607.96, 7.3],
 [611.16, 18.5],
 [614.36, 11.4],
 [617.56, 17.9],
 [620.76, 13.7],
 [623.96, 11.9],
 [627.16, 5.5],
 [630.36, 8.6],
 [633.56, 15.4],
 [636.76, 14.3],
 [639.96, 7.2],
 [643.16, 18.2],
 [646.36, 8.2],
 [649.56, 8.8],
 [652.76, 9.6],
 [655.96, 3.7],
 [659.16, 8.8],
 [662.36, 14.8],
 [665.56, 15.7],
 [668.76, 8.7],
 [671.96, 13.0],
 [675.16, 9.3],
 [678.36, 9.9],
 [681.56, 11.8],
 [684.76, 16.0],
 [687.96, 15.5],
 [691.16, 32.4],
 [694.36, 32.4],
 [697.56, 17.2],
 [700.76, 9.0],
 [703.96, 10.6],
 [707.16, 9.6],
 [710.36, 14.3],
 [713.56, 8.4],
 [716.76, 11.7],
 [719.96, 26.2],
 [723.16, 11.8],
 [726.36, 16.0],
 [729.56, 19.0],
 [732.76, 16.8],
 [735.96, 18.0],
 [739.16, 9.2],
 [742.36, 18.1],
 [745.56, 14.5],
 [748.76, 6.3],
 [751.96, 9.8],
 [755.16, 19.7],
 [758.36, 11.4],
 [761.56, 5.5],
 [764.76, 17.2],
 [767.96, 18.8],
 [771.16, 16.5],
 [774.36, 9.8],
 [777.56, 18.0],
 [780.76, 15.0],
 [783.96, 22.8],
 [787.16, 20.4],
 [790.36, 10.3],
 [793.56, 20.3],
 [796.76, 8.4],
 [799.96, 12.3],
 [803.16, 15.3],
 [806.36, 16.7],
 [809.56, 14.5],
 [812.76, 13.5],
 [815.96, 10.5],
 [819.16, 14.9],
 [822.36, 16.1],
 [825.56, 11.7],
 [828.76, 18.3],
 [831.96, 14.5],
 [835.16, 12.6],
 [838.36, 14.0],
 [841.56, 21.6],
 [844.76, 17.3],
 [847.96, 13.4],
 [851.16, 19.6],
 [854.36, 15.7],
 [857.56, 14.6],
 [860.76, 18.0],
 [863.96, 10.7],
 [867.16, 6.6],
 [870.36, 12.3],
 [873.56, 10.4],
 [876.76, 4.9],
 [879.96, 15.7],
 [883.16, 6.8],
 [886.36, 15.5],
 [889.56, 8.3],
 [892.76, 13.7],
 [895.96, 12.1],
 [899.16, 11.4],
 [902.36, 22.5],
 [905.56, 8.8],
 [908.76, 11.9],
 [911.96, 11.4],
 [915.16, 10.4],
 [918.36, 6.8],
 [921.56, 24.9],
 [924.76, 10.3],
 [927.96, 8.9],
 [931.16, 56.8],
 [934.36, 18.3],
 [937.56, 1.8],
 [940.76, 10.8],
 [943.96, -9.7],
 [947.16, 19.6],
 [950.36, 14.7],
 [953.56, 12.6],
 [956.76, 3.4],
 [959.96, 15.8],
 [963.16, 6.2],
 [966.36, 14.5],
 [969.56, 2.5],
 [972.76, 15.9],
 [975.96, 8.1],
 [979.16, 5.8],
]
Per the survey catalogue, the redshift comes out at 0.858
